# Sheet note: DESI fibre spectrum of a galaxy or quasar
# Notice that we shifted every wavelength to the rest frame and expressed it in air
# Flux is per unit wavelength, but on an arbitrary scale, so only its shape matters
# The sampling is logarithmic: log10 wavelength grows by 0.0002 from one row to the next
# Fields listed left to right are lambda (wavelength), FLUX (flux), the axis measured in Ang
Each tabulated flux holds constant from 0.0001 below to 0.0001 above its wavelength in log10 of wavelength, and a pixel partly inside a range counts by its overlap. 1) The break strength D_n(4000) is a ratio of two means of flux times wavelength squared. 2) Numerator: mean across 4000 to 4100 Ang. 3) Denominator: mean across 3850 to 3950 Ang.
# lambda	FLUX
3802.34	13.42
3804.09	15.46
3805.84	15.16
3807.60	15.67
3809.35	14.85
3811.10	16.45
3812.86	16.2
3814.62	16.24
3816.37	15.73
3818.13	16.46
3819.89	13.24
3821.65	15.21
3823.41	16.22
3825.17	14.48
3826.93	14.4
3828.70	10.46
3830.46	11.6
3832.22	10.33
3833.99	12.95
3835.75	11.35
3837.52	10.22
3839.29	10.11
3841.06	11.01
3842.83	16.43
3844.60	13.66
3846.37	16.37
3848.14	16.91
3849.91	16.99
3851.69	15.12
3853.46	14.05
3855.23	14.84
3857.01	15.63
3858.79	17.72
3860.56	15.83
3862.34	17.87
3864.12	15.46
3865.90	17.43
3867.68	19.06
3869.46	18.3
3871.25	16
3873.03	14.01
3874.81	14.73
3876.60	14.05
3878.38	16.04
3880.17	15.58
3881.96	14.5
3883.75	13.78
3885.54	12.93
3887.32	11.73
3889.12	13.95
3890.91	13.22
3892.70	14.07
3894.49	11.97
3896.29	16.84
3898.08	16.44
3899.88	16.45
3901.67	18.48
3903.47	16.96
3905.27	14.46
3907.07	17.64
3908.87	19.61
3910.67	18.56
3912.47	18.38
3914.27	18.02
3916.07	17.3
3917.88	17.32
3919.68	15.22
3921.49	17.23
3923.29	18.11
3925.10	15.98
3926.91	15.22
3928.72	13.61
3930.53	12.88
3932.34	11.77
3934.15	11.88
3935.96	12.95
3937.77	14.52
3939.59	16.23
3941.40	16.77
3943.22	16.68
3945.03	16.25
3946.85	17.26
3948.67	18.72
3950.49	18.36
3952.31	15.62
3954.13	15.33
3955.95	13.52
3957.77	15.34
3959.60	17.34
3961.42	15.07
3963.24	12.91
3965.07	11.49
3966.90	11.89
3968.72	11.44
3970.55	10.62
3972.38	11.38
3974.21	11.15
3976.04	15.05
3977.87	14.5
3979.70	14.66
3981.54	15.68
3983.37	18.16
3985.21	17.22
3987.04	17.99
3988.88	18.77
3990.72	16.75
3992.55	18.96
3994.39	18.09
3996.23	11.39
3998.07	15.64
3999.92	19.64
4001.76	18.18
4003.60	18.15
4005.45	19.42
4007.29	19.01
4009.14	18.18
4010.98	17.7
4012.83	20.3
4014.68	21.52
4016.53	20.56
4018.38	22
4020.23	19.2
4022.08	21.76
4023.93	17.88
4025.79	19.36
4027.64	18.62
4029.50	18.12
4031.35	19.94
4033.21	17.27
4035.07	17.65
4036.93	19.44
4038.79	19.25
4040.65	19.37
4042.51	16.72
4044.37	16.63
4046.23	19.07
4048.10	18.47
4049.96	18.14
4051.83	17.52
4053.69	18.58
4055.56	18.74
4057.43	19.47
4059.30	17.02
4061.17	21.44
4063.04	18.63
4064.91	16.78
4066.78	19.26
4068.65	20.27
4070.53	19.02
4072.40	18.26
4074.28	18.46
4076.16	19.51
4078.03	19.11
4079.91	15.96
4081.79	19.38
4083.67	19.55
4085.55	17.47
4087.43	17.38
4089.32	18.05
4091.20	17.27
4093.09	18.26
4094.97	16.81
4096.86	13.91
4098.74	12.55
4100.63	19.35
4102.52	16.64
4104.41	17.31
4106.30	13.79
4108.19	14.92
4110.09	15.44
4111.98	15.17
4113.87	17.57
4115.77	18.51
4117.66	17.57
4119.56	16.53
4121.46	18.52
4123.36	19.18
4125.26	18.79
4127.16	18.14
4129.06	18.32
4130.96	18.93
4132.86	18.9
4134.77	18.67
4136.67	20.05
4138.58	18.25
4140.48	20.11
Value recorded 1.3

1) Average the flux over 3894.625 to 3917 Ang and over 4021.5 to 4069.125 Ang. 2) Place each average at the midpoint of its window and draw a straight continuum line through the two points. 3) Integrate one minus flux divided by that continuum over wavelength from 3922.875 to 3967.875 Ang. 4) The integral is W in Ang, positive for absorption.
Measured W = 6.7 Ang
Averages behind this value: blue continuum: 17.2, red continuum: 18.6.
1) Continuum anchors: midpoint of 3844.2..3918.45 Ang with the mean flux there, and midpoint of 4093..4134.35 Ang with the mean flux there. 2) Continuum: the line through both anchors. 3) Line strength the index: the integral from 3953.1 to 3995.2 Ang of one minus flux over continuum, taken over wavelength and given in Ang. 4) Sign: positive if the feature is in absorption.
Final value 3.7 Ang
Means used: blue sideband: 15.9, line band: 14.9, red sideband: 17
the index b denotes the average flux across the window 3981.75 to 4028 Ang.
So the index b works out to 18.5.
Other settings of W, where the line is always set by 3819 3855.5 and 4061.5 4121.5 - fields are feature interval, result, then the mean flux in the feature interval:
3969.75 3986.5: 1.4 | 14.4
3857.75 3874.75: -3.3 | 16.7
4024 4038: -1.8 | 18.6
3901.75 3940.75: -2.9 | 16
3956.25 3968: 1.2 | 13.9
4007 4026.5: -4.2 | 19.8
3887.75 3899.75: 0.0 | 14.4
